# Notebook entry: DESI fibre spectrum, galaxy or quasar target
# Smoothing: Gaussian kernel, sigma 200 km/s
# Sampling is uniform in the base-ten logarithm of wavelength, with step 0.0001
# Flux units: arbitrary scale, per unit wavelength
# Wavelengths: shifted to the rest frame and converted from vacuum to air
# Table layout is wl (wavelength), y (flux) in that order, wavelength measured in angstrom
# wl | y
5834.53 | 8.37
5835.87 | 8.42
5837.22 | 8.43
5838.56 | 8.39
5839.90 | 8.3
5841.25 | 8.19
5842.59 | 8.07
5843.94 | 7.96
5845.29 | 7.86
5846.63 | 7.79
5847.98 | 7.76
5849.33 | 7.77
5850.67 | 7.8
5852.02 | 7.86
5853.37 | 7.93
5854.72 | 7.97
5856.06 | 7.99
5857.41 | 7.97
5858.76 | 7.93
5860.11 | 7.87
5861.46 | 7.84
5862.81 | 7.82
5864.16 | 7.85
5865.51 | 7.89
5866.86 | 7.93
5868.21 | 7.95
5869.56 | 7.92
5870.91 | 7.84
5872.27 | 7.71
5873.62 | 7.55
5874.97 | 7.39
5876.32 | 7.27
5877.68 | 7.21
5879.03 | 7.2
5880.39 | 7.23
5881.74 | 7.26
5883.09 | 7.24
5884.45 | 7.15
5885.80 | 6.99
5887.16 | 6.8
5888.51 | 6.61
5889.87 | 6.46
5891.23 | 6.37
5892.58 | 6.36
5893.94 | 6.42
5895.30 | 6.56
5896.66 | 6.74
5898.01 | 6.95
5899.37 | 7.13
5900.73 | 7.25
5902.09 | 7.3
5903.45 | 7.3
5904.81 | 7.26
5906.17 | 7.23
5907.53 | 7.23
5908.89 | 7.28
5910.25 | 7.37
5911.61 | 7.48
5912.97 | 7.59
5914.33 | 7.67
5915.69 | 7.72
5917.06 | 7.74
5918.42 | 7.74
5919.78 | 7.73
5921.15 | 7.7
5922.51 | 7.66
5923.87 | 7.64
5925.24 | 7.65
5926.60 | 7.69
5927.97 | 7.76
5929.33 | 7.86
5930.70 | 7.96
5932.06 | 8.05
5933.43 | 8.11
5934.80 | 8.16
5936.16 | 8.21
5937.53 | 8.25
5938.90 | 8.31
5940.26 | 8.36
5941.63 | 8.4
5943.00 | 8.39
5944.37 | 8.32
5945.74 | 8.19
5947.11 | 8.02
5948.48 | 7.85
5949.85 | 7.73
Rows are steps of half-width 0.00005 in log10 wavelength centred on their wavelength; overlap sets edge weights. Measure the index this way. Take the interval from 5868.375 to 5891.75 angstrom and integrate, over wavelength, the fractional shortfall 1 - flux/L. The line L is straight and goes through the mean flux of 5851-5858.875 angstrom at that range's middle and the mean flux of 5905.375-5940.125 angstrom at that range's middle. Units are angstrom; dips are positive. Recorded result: 2.0 angstrom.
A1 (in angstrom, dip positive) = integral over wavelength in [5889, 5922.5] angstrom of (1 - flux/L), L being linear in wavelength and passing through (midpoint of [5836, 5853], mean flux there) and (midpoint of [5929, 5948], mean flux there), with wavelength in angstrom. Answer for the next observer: 3.8 angstrom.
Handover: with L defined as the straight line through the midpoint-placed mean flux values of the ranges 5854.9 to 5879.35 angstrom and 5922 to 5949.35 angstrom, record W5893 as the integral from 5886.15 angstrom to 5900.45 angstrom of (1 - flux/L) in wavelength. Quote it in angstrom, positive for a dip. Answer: 2.17 angstrom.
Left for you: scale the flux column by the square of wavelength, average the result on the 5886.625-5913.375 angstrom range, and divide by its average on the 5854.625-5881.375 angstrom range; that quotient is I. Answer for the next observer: 0.9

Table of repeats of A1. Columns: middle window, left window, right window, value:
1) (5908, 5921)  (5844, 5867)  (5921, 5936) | 0.5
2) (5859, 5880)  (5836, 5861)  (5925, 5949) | 0.9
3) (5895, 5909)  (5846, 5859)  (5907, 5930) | 1.0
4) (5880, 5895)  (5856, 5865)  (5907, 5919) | 1.8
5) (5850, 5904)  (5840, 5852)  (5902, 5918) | 2.2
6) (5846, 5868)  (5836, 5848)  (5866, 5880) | 0.0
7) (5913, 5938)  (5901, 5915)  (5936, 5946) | 0.1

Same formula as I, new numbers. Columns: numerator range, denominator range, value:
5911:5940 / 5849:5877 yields 1.03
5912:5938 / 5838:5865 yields 1.01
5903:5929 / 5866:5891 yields 1.05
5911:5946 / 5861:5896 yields 1.11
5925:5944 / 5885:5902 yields 1.22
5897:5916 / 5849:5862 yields 0.94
